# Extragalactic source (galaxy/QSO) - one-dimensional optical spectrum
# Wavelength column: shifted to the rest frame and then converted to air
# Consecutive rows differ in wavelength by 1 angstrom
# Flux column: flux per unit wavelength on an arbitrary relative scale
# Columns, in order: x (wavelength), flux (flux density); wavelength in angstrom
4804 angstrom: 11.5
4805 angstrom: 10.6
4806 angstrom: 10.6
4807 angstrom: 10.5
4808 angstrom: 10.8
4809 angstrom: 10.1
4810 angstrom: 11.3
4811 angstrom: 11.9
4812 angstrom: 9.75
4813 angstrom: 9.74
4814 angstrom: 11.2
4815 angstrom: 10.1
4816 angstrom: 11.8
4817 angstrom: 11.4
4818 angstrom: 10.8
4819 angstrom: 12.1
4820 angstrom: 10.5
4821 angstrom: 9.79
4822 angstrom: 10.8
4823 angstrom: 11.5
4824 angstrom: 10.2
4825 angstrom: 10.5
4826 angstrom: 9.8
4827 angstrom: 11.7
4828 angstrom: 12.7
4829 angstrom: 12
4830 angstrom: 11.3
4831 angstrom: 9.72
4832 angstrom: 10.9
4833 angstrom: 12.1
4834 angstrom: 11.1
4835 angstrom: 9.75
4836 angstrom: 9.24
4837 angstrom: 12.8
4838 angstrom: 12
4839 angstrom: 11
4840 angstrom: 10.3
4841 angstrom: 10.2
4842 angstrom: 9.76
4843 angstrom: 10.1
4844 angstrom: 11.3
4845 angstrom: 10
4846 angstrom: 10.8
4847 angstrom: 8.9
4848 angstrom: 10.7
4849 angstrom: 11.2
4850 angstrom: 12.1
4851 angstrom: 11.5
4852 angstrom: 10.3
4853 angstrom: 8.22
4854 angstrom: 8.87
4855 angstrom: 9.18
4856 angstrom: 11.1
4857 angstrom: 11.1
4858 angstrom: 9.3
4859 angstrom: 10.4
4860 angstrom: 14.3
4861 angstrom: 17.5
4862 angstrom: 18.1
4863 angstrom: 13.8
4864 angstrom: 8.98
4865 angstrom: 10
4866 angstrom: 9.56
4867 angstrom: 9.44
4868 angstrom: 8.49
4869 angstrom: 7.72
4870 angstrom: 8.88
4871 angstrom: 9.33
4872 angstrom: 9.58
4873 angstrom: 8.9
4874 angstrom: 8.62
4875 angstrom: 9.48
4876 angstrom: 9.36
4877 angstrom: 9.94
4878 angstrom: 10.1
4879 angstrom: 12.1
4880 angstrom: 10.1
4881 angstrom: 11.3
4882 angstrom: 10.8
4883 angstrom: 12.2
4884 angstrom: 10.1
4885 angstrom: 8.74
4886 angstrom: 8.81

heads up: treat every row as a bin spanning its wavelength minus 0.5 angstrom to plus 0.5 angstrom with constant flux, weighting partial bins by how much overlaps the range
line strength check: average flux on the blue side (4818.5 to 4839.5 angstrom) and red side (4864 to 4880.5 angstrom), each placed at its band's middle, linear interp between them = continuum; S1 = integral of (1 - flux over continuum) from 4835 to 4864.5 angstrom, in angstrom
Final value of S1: -2.5 angstrom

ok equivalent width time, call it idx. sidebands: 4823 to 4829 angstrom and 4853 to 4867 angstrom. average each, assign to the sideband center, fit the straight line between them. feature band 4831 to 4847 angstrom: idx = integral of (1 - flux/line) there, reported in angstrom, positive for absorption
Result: 0.8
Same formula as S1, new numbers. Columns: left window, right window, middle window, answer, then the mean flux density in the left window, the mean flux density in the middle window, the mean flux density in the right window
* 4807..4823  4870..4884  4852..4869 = -1.2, 10.8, 11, 10.1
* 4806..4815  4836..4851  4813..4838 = -0.7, 10.6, 11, 10.8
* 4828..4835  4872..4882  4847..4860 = 0.2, 11.2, 10.4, 10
